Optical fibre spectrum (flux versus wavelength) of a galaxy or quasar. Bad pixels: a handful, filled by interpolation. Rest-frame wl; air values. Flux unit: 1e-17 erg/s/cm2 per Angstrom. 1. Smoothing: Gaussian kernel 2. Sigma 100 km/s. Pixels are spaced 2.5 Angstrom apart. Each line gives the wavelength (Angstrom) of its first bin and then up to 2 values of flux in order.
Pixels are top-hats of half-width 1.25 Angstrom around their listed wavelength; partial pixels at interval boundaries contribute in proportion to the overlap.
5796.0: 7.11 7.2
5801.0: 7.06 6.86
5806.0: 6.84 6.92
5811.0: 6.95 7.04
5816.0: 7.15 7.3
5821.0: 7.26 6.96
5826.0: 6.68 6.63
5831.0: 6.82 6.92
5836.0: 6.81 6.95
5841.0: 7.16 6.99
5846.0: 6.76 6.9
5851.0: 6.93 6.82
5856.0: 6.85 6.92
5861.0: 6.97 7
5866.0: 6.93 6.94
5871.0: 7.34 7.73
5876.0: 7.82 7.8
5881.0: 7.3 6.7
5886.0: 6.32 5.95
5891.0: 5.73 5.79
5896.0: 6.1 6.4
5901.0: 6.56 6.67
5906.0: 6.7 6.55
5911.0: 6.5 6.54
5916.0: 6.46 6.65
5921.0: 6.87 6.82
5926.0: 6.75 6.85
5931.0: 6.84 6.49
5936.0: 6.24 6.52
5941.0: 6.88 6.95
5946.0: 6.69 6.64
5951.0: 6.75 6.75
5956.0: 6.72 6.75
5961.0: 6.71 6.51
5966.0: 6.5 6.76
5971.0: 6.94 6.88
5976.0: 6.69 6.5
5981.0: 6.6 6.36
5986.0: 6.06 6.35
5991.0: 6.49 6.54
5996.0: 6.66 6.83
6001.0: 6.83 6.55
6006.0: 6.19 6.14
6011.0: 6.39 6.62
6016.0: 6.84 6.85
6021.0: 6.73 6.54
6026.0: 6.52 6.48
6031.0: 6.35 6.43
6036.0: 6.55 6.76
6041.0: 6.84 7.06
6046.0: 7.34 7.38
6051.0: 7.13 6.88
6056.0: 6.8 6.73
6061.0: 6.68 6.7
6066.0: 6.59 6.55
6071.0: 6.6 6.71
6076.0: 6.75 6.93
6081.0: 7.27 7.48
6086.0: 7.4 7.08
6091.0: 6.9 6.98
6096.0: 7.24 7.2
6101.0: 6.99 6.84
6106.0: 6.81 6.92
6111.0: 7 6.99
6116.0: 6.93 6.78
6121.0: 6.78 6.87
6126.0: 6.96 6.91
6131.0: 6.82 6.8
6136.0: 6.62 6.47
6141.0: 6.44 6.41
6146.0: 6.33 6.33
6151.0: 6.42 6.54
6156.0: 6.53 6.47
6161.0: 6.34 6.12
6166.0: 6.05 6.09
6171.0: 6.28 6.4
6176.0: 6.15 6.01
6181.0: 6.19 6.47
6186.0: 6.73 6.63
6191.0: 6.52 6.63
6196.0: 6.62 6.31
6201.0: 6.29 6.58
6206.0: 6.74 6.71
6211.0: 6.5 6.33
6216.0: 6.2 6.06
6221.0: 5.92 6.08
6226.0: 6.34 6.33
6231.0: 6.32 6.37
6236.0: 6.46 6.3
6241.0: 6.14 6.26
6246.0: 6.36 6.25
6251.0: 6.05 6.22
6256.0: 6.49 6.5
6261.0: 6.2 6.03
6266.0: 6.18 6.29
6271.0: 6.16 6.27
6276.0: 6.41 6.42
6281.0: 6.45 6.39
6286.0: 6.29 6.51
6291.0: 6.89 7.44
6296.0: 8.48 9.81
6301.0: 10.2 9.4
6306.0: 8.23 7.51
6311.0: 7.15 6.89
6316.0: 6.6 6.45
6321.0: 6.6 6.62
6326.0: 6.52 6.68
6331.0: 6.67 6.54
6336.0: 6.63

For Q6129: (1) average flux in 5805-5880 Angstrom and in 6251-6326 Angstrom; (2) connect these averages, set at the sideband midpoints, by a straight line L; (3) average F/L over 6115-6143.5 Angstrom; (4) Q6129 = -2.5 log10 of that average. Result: 0.04 mag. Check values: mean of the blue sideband 7.04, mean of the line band 6.74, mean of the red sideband 6.98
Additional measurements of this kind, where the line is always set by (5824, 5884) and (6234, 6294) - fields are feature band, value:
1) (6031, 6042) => 0.020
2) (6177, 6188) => 0.022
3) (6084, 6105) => -0.072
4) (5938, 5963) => 0.022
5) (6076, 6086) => -0.083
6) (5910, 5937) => 0.044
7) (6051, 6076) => -0.005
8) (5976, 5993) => 0.065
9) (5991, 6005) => 0.022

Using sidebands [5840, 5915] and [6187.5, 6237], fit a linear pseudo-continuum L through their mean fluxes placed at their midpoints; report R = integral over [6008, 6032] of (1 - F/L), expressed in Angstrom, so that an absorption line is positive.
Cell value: 0.2 Angstrom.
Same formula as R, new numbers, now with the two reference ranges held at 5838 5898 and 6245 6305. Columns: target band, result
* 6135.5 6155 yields 1.3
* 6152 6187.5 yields 3.0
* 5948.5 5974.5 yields 0.6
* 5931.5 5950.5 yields 0.6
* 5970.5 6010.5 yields 2.0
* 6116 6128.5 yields 0.1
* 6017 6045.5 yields 0.9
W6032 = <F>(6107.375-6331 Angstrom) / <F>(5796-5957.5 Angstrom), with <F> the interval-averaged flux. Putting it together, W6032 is 1.0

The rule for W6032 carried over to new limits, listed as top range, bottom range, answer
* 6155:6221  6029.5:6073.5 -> 0.94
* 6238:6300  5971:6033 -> 1.01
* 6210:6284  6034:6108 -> 0.91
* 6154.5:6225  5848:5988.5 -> 0.95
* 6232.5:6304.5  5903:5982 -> 1.02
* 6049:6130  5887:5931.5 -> 1.07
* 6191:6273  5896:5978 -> 0.95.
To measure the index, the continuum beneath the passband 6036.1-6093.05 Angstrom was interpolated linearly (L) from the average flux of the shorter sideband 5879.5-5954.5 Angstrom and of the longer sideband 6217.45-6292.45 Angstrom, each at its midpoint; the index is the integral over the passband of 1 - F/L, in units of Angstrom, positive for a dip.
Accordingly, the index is -4.2 Angstrom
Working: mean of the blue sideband 6.57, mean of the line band 6.93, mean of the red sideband 6.3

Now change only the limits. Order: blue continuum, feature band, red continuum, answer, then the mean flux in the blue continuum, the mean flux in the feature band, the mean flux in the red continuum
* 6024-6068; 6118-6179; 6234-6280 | 0.5 Angstrom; 6.77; 6.48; 6.28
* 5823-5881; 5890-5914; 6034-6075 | 2.2 Angstrom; 7.03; 6.35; 6.82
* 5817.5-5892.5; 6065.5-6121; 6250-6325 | 0.0 Angstrom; 6.93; 6.95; 6.97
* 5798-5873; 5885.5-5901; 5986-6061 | 1.8 Angstrom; 6.97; 6.08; 6.67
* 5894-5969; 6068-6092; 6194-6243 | -1.8 Angstrom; 6.63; 6.98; 6.35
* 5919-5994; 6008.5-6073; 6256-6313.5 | 0.5 Angstrom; 6.65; 6.72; 7.13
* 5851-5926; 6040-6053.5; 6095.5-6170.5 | -0.9 Angstrom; 6.75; 7.13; 6.66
